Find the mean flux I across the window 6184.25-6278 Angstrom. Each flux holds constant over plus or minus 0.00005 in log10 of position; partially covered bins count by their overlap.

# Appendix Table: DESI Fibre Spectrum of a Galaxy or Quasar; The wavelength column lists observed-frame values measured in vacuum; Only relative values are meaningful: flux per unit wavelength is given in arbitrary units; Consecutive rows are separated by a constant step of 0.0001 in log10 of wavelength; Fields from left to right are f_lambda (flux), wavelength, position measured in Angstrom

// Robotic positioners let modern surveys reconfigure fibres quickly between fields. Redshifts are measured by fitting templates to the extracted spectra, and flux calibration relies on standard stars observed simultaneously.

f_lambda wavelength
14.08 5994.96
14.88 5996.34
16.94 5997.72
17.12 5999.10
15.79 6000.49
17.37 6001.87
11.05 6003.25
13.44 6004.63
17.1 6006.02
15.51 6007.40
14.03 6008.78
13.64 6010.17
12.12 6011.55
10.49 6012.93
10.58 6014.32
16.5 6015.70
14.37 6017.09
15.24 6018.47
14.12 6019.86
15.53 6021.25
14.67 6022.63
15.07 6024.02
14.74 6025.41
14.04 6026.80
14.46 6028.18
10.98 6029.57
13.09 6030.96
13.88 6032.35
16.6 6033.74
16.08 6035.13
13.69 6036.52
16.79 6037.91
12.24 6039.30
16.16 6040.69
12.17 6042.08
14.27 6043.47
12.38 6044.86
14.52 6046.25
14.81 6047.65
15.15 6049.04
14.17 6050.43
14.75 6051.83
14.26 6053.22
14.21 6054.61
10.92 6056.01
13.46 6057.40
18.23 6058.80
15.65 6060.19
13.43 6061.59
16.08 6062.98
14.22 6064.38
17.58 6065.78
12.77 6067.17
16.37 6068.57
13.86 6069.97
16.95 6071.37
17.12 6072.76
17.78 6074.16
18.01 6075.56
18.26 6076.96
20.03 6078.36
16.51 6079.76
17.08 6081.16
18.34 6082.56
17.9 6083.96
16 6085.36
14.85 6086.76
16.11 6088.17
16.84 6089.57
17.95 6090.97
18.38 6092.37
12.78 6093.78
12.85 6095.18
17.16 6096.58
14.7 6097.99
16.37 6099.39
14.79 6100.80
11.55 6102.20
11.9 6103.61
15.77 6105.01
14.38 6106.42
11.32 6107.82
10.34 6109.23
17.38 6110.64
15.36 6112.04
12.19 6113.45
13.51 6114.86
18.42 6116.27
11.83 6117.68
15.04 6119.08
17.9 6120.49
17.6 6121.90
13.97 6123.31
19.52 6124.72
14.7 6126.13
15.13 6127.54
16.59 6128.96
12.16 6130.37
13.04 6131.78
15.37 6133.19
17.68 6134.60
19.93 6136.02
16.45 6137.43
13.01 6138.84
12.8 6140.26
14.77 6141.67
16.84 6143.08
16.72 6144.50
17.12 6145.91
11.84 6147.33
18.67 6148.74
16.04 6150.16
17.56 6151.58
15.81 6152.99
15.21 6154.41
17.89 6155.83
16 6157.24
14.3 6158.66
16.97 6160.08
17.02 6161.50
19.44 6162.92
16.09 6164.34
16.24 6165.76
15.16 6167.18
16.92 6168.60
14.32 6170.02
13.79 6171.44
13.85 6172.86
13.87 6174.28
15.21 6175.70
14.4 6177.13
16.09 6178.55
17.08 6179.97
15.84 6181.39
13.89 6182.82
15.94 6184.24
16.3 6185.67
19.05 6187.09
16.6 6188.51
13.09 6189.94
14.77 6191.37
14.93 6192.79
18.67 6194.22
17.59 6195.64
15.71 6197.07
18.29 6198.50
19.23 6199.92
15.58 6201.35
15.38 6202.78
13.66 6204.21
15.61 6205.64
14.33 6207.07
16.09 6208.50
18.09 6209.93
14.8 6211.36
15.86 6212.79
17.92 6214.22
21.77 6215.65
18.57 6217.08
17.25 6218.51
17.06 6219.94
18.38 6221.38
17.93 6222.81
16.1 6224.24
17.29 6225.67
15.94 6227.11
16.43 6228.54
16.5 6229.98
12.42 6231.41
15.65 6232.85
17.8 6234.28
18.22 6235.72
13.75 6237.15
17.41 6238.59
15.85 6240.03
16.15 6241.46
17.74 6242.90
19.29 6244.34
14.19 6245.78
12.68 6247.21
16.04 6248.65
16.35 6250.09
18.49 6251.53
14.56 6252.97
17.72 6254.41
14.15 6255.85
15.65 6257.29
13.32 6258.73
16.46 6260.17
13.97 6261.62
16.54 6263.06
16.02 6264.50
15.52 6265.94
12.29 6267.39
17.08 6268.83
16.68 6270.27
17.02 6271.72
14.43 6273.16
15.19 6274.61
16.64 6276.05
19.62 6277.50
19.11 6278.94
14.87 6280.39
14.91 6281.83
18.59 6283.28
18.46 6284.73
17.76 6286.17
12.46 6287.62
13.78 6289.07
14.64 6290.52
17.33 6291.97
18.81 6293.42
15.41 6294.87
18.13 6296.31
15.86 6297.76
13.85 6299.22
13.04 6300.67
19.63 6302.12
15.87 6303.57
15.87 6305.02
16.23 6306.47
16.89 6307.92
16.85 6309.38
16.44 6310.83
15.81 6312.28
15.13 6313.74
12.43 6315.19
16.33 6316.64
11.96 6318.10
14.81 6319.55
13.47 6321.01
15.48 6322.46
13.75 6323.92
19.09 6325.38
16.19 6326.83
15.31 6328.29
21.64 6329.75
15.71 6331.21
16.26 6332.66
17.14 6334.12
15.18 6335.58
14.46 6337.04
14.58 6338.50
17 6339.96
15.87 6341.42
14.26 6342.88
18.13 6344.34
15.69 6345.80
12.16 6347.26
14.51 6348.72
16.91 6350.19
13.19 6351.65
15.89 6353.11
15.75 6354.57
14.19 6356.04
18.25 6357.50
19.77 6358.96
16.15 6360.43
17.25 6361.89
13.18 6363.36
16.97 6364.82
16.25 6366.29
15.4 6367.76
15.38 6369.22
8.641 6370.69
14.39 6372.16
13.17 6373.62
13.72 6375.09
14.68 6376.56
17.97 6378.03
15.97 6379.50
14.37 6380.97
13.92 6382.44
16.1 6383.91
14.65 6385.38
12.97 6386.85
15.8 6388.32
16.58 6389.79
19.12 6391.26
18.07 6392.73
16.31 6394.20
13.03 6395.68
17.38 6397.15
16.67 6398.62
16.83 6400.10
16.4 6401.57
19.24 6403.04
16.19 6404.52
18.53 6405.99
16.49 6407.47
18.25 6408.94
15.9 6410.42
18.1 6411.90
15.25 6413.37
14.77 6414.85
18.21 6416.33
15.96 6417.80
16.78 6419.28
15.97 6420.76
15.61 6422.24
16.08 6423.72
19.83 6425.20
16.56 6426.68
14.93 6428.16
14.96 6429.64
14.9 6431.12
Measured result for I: 16.3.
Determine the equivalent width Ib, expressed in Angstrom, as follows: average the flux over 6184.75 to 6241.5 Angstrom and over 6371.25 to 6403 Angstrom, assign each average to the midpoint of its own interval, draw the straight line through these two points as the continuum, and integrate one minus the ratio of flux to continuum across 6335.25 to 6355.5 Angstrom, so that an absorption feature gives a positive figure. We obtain 0.8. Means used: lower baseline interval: 16.6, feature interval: 15.2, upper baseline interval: 15.7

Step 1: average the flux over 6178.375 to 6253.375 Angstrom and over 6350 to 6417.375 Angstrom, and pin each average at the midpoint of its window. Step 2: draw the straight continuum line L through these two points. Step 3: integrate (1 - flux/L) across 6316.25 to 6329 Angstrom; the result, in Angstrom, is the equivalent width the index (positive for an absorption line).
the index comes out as 0.8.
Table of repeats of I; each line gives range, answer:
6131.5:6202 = 16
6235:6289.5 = 16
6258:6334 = 16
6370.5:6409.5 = 15.8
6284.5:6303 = 16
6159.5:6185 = 15.7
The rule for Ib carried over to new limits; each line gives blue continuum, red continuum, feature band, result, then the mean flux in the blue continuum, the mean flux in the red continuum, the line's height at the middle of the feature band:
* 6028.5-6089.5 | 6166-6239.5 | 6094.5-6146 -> 2.2 Angstrom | 15.3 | 16.2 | 15.7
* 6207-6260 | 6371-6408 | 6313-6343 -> 1.0 Angstrom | 16.5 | 15.9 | 16.1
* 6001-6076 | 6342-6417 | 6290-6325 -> -0.2 Angstrom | 14.6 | 15.8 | 15.6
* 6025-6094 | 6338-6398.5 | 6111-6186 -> -1.3 Angstrom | 15.4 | 15.5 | 15.4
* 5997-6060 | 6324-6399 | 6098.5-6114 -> 1.0 Angstrom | 14.4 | 15.7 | 14.7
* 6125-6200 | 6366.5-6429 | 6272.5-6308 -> -0.8 Angstrom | 15.9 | 16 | 15.9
